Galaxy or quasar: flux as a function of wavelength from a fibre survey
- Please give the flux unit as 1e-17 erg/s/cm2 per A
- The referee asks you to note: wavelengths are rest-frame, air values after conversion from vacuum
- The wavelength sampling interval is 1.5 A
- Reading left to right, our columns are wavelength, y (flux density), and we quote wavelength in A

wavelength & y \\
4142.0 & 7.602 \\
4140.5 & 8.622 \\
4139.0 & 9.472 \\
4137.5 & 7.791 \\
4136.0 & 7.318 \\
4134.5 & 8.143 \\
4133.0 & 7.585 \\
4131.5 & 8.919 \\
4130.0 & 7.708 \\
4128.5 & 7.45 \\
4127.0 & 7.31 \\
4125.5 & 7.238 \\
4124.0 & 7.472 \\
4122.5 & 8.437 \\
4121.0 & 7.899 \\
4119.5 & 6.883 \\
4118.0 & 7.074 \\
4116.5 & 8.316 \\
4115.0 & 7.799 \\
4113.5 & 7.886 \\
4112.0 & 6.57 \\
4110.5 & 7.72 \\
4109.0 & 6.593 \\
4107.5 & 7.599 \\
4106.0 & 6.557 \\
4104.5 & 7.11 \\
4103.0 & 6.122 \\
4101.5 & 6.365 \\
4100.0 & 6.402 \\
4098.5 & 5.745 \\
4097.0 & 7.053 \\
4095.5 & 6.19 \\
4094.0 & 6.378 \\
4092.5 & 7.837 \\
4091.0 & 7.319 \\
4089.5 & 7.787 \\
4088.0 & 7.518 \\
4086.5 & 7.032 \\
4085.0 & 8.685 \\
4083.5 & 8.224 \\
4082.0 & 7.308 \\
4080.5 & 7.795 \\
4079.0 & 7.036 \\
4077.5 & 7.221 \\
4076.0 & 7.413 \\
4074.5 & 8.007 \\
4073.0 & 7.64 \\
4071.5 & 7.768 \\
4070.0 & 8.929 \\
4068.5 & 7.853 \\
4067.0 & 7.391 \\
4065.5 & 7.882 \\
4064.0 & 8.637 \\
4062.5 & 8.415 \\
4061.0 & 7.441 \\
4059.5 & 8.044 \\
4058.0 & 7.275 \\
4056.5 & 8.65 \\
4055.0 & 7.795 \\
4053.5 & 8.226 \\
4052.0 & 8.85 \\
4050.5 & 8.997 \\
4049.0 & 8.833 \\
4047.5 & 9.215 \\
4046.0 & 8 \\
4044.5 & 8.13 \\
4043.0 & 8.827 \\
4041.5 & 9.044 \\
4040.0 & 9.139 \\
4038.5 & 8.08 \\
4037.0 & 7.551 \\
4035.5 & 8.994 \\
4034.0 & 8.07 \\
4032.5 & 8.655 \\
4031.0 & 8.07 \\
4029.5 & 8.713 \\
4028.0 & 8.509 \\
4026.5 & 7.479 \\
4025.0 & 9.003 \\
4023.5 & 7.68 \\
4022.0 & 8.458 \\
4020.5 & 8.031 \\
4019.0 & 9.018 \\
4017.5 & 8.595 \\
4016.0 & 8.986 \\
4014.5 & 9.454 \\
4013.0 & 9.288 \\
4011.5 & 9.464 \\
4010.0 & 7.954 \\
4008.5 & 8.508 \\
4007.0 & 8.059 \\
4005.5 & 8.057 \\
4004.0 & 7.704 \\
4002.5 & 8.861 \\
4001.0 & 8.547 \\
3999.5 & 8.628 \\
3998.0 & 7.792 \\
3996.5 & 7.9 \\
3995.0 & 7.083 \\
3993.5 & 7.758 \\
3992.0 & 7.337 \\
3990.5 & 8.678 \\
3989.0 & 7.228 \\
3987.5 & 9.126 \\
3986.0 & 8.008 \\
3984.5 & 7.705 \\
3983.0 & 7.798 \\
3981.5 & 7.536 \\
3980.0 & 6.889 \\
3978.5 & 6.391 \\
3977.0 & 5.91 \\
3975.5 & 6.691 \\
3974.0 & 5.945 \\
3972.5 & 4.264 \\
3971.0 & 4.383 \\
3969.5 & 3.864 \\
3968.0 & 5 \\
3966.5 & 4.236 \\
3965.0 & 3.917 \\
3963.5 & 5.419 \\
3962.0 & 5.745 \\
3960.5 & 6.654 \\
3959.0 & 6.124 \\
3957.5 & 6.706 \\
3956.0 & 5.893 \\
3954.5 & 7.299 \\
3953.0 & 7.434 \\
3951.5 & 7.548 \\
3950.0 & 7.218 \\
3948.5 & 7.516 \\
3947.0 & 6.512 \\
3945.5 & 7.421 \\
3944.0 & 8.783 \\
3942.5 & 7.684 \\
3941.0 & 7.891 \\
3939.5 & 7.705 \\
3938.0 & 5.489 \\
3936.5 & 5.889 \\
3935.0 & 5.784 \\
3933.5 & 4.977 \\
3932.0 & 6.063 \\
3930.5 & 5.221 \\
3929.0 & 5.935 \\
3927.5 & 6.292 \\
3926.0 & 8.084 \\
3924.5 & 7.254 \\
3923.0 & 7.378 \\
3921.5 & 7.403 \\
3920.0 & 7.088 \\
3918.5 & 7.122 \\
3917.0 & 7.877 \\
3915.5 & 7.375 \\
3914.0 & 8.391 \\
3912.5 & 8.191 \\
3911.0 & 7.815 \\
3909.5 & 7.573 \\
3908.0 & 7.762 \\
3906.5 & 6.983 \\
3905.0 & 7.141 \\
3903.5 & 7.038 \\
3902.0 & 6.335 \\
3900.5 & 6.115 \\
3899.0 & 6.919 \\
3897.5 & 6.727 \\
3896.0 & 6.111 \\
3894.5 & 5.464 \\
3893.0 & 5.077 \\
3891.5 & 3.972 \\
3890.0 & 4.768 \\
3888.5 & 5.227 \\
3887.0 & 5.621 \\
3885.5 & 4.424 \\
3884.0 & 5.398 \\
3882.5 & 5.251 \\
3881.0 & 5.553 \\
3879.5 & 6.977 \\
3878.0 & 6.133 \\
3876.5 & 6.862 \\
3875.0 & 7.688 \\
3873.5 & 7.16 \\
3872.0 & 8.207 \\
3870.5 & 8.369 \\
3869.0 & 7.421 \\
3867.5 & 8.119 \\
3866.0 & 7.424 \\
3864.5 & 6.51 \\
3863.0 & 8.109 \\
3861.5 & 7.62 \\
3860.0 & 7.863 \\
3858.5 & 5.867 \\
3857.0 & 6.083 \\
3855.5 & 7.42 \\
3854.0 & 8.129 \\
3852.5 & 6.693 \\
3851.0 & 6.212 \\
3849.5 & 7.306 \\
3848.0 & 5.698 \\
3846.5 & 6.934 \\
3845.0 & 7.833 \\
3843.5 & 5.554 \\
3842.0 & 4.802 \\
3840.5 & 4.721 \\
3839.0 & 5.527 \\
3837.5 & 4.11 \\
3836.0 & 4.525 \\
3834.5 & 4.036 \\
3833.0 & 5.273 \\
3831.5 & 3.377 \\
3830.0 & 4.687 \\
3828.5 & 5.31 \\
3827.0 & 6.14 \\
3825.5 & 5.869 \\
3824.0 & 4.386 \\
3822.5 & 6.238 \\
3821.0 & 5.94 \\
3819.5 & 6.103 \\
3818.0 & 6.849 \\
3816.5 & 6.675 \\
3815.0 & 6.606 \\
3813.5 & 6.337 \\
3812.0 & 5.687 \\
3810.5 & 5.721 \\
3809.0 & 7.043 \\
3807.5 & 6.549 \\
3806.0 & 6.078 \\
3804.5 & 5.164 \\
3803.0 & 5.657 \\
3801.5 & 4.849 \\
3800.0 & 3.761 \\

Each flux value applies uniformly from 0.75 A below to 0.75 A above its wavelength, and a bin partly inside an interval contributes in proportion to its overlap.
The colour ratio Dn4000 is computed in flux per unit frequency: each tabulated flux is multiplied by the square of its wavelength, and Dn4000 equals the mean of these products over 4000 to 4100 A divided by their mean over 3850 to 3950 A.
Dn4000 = 1.3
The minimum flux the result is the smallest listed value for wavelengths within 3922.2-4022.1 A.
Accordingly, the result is 3.864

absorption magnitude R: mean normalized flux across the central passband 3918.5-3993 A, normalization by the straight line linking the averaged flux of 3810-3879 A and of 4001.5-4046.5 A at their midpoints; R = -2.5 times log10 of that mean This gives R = 0.16 mag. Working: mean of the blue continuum 6.31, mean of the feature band 6.61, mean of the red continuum 8.48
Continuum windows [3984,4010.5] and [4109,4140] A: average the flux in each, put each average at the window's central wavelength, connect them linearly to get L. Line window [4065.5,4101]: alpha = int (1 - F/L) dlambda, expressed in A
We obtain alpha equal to 1.9 A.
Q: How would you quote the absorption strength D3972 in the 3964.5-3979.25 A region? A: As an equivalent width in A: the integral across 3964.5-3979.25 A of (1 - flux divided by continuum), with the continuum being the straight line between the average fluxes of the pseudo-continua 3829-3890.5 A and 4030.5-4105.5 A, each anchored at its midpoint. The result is 4.2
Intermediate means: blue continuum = 6.23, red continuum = 7.81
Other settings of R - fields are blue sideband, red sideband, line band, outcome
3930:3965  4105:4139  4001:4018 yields -0.234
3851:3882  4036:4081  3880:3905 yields 0.272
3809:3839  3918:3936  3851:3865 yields -0.212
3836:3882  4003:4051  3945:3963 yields 0.138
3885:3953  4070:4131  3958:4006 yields 0.025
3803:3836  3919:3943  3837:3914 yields -0.067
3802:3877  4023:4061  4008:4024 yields -0.076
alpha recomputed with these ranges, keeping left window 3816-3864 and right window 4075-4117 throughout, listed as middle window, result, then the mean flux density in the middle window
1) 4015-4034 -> -4.35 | 8.43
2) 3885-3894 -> 1.95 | 4.88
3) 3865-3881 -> -3.08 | 7.33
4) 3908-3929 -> -3.68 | 7.48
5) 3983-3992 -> -1.84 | 8.05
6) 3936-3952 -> -1.91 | 7.26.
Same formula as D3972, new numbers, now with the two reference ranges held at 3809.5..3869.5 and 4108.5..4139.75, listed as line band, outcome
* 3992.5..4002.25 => -1.35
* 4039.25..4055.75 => -3.08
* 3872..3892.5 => 1.67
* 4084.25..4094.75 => 0.01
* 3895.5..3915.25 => -2.05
